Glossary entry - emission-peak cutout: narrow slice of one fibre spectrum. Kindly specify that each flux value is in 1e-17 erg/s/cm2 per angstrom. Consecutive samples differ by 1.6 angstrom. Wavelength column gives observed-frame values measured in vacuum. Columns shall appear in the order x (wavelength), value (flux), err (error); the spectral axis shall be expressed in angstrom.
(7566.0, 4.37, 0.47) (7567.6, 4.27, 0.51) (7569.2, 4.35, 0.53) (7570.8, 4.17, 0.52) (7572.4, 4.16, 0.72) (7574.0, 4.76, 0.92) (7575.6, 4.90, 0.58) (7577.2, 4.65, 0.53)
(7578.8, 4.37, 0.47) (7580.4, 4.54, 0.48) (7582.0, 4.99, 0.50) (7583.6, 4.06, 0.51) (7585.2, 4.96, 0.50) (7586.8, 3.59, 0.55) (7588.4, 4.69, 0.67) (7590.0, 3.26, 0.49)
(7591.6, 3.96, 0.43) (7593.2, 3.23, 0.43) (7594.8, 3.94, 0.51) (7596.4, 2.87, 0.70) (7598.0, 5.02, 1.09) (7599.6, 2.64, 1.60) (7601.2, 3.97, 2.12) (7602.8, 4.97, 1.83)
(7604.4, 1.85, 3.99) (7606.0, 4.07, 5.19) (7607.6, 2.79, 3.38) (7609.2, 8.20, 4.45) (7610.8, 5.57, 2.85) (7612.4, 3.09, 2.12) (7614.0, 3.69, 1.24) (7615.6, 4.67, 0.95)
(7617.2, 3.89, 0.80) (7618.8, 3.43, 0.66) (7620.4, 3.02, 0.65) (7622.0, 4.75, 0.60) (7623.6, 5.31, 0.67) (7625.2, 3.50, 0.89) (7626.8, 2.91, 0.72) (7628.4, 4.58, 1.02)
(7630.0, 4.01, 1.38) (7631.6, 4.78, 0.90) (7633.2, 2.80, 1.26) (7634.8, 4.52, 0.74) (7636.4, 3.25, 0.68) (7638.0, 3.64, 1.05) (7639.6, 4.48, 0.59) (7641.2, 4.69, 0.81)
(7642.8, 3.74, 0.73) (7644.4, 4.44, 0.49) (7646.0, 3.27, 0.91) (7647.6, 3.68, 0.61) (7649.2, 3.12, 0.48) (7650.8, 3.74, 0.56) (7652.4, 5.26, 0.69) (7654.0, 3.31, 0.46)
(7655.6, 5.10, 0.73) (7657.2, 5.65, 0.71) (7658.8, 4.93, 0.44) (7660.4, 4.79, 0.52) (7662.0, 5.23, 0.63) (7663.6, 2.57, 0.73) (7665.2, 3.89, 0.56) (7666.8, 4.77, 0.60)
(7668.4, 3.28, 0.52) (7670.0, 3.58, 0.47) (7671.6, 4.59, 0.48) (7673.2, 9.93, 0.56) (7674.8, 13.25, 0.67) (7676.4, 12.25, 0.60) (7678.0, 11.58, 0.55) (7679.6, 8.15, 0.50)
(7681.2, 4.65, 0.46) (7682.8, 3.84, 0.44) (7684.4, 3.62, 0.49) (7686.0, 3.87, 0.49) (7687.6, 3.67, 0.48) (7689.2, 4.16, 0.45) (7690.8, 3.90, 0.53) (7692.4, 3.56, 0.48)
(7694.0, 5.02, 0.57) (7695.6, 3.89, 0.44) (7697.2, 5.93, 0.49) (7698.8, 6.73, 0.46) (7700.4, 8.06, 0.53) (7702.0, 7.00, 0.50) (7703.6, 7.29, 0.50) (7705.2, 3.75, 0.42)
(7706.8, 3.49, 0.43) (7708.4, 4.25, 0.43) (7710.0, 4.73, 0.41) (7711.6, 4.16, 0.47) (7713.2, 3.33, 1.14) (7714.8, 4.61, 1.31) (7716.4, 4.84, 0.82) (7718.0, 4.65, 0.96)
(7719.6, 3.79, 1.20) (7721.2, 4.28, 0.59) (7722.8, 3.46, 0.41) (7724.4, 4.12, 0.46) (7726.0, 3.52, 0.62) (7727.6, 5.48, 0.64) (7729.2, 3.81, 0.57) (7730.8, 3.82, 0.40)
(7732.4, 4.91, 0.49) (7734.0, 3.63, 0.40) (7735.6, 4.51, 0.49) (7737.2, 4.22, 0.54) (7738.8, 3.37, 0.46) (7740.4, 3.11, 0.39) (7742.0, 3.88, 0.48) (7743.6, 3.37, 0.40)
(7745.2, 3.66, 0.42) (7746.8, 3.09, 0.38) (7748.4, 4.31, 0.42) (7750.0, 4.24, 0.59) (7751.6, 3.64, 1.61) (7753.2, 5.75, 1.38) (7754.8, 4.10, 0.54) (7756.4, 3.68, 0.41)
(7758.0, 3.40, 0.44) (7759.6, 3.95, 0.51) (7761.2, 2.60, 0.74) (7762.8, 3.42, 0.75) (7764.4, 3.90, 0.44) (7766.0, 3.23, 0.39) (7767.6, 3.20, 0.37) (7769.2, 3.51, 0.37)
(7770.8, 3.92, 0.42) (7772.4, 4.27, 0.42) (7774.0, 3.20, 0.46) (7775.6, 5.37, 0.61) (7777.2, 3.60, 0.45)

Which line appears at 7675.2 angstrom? H-alpha 6563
